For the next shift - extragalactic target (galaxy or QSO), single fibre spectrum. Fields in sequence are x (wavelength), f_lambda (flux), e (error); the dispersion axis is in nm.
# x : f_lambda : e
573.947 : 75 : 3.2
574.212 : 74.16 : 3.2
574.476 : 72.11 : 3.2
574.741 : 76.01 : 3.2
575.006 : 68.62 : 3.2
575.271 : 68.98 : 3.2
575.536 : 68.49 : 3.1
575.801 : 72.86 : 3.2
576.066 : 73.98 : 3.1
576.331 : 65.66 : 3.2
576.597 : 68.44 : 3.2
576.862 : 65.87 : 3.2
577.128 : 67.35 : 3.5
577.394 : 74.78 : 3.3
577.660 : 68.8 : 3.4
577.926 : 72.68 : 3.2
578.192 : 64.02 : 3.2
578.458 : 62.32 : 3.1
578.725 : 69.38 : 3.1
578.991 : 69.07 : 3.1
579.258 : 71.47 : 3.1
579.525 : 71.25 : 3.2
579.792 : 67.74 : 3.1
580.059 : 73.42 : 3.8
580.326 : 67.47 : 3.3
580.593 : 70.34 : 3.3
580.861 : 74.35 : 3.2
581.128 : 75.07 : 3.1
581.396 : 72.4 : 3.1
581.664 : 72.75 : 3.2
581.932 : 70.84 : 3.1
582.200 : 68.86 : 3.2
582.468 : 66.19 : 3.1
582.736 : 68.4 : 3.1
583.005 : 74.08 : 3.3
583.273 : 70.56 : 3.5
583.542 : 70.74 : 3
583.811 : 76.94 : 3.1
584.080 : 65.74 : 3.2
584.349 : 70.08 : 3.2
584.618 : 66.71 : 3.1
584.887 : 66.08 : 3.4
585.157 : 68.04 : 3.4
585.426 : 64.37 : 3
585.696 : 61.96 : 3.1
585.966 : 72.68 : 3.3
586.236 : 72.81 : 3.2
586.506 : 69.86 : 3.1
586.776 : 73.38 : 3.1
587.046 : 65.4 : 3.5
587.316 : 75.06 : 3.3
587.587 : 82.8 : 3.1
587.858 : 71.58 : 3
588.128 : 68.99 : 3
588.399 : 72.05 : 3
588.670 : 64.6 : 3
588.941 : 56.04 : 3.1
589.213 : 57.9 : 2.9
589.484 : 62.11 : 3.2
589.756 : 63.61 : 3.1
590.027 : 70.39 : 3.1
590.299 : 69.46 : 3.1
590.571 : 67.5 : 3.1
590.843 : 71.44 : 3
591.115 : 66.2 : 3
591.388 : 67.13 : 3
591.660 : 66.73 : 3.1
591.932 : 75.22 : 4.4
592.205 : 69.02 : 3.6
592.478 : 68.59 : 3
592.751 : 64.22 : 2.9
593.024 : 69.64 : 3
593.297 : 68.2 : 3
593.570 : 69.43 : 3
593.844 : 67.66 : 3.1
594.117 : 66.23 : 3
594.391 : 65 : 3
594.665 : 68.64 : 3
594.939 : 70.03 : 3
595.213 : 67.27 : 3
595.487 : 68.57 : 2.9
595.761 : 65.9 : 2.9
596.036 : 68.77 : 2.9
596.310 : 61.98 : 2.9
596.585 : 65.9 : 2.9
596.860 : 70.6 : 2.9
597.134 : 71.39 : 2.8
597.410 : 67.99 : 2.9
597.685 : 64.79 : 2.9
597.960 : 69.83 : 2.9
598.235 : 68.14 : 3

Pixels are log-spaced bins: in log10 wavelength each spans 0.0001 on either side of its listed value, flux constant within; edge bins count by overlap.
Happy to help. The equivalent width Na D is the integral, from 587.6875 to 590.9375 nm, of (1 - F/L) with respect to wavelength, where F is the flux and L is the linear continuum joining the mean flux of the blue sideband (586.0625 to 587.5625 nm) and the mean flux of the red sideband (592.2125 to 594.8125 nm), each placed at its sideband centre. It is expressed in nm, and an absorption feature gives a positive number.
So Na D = 0.19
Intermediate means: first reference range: 72.2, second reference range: 67.6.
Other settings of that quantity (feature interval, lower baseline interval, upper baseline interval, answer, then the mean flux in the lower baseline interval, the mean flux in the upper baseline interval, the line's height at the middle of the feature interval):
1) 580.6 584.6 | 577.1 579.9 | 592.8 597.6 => -0.13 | 69.1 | 67.7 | 68.7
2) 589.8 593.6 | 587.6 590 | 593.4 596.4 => -0.12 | 65.8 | 67.3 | 66.5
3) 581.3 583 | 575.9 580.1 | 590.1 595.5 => -0.03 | 69.1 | 68.3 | 68.9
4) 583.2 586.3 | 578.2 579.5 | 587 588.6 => 0.10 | 67.9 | 72.7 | 71.1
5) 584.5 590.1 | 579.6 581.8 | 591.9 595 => 0.16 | 71.7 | 68.2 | 69.9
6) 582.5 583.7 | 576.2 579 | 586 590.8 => -0.04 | 68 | 68.6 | 68.3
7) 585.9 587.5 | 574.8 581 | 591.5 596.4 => -0.07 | 69.5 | 67.9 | 68.6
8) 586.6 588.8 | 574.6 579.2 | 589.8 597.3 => -0.10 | 69.3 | 68.1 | 68.5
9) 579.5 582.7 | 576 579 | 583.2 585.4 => -0.10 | 68.4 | 69.1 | 68.8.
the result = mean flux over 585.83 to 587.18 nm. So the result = 70.8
